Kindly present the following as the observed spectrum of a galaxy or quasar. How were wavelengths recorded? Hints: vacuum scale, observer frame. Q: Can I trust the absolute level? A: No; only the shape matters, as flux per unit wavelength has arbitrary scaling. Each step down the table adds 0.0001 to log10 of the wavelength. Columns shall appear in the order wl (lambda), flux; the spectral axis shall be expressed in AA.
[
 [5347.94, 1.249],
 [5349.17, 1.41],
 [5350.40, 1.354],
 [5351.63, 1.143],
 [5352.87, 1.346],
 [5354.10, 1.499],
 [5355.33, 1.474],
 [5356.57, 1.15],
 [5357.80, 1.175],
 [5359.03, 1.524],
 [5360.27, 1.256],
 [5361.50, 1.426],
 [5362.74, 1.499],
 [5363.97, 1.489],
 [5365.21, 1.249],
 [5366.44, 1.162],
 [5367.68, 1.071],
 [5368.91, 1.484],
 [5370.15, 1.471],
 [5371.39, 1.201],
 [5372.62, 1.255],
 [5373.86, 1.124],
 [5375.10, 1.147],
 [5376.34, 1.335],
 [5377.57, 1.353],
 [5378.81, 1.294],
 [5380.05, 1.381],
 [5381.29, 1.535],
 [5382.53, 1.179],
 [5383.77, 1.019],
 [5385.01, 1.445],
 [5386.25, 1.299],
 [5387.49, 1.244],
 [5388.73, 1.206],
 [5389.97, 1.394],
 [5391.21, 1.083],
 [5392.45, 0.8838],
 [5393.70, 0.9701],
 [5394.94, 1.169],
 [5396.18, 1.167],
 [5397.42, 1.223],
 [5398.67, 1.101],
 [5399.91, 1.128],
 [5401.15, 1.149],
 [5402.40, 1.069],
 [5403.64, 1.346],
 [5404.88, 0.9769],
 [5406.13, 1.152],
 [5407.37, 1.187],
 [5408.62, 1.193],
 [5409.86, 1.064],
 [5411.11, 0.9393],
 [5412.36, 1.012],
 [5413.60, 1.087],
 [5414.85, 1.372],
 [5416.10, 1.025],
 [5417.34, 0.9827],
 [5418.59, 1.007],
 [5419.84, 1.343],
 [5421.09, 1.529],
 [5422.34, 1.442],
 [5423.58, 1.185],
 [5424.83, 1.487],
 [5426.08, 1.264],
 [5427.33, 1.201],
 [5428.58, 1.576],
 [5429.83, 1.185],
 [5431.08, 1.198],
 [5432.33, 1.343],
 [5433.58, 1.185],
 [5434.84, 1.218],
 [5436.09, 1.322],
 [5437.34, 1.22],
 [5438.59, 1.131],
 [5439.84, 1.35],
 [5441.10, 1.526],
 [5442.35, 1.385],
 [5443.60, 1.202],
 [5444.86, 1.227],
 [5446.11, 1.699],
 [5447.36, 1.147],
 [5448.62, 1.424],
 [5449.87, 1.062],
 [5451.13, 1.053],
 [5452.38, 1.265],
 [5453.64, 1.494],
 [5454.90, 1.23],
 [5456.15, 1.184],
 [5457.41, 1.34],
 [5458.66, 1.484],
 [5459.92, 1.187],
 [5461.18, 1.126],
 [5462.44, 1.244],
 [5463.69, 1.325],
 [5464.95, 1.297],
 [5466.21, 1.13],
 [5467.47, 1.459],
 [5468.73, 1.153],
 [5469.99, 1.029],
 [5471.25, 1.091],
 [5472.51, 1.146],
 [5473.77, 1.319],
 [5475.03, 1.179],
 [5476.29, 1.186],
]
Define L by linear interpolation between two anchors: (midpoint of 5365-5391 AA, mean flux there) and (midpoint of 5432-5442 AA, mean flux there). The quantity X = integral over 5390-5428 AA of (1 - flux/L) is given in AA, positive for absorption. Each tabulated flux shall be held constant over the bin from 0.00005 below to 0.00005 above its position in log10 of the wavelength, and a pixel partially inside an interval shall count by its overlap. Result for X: 3.6 AA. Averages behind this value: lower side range 1.28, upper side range 1.29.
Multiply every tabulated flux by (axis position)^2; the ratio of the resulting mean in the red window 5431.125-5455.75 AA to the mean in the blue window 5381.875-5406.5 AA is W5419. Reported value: 1.13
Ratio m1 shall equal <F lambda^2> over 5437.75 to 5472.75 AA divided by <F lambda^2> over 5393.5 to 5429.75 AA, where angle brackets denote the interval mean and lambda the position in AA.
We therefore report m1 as 1.08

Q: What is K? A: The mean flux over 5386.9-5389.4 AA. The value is 1.23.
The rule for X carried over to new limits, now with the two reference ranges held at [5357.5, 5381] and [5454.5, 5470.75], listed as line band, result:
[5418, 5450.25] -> -0.98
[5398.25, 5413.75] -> 2.15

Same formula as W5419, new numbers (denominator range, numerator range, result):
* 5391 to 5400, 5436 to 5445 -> 1.21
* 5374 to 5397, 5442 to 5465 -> 1.07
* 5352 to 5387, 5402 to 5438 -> 0.94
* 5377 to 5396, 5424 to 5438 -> 1.07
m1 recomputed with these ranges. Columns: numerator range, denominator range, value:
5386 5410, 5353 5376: 0.89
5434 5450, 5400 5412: 1.19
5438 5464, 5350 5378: 1.02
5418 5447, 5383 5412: 1.16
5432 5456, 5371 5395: 1.07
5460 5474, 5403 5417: 1.10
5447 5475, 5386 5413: 1.12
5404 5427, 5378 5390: 0.92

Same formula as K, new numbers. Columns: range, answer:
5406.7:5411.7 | 1.1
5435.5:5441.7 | 1.31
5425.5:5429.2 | 1.35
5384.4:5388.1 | 1.33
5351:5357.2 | 1.32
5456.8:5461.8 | 1.28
